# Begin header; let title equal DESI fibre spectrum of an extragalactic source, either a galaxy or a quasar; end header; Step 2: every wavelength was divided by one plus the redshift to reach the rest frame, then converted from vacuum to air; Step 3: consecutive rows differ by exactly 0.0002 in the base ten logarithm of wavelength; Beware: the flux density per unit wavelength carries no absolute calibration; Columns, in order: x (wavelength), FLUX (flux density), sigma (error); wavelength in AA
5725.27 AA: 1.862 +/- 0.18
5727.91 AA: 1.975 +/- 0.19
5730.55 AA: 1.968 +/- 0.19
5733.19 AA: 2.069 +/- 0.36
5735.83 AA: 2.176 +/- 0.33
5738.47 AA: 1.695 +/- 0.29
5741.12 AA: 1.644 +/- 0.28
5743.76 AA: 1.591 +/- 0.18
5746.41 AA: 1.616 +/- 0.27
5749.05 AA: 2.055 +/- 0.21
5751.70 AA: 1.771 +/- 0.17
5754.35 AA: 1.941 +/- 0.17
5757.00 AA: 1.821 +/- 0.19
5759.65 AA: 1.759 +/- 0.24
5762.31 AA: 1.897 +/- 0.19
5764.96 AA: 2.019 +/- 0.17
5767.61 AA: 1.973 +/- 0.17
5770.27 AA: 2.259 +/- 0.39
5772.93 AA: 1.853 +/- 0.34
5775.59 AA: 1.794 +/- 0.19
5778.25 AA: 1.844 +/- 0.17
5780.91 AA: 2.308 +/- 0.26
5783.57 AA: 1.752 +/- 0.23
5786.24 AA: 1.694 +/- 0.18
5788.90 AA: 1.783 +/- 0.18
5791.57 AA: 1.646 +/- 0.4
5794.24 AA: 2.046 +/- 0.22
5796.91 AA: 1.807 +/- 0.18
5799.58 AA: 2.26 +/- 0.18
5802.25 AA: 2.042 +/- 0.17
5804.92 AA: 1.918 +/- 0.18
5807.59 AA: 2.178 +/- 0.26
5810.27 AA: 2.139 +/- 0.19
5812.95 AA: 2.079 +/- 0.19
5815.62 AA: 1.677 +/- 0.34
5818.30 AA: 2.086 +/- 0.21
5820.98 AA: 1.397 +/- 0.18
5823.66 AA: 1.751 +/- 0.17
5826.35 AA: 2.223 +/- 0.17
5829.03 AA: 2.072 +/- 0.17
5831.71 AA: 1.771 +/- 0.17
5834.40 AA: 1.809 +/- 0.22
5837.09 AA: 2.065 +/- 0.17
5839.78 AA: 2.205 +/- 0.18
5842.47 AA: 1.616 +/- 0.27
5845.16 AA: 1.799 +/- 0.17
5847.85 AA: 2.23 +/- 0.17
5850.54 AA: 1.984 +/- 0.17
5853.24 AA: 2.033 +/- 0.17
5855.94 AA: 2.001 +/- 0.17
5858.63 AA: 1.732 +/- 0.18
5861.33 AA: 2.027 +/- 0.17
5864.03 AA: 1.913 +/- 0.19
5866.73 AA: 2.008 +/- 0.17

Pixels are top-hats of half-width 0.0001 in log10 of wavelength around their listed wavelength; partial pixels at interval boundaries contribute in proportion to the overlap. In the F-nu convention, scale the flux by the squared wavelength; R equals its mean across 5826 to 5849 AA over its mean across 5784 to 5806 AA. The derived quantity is 1.1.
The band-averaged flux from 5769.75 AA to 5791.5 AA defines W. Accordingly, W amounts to 1.88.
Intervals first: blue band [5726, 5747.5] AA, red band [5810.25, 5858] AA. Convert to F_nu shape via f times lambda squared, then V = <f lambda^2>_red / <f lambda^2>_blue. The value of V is 1.08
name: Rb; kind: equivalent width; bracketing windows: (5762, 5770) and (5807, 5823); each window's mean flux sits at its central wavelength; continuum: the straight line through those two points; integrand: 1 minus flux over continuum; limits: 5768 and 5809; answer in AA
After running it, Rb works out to 0.34 AA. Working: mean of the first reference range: 2.01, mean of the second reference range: 1.91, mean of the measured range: 1.95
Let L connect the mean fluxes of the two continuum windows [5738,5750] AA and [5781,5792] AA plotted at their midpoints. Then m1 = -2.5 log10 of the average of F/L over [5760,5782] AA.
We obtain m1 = -0.13 mag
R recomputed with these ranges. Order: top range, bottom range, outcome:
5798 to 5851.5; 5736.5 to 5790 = 1.08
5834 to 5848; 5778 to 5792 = 1.07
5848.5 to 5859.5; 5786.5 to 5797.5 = 1.11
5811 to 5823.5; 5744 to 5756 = 1.02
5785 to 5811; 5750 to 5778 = 1.03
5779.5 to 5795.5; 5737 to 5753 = 1.10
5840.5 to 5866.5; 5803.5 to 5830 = 1.01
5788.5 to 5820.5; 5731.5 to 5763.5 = 1.09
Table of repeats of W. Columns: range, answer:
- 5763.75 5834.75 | 1.93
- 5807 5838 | 1.93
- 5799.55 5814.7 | 2.08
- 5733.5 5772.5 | 1.88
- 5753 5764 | 1.86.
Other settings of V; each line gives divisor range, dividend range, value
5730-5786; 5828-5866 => 1.06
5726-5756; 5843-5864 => 1.09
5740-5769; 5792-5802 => 1.11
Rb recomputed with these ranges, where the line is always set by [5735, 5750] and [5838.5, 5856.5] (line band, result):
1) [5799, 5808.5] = -0.9 AA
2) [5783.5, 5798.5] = 0.6 AA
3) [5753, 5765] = -0.4 AA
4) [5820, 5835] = 0.7 AA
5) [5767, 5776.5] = -0.7 AA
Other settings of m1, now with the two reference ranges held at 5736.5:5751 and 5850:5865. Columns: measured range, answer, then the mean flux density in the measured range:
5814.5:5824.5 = 0.09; 1.73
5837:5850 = -0.03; 1.98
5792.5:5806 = -0.09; 2.01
